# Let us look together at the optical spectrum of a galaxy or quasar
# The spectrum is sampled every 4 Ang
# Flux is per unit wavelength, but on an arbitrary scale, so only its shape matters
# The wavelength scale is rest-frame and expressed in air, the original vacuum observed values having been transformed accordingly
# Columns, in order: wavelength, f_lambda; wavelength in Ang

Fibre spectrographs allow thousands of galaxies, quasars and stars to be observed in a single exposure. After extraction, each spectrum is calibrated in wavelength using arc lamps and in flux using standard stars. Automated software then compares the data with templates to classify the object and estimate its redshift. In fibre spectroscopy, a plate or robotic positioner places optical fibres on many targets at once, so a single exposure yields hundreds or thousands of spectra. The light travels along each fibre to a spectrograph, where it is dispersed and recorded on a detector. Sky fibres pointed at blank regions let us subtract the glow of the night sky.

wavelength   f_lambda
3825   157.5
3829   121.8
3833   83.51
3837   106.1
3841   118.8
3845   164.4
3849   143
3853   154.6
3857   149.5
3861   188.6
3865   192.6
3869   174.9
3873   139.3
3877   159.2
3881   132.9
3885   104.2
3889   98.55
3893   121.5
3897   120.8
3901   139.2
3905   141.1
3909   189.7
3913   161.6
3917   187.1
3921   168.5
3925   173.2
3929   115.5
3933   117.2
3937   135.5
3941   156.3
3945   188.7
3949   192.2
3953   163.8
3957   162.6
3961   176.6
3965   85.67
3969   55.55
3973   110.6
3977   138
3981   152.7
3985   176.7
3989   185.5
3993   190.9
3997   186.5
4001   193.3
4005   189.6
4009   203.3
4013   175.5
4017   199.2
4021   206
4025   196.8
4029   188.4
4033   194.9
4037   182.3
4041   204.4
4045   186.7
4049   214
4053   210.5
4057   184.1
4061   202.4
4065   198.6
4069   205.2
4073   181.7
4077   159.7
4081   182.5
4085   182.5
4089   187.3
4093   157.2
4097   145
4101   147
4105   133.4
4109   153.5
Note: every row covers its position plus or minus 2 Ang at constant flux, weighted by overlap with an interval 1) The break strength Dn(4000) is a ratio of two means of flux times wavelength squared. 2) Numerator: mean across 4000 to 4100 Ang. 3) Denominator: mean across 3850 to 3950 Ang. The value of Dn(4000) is 1.3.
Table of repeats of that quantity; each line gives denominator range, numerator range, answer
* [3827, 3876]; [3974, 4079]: 1.42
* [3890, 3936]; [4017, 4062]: 1.43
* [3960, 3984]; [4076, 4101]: 1.48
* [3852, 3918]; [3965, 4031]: 1.20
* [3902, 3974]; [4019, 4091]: 1.37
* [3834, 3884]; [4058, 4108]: 1.29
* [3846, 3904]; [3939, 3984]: 1.05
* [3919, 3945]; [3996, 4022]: 1.36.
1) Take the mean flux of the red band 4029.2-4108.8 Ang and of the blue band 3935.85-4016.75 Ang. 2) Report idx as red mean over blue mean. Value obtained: 1.1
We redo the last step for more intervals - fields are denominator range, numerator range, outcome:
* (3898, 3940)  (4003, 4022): 1.28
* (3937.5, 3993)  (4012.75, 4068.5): 1.31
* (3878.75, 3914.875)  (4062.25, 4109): 1.27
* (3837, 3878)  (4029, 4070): 1.27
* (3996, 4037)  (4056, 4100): 0.93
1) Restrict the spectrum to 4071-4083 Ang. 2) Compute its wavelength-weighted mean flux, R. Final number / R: 175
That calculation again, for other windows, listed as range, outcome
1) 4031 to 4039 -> 189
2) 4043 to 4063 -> 200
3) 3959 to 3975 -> 107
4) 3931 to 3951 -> 158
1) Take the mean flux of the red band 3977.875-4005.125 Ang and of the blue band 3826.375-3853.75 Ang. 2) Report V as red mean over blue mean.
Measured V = 1.42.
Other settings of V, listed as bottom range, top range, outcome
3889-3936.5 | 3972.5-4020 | 1.22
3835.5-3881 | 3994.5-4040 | 1.26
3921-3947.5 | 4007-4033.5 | 1.30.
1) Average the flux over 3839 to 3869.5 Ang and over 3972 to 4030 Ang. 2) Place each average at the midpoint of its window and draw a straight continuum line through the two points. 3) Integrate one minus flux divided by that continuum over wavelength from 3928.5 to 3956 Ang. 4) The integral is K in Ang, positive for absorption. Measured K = 2.8 Ang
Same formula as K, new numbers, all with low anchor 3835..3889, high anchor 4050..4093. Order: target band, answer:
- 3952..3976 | 6.0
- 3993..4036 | -3.9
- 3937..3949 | -0.5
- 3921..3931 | 0.6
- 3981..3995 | -0.7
